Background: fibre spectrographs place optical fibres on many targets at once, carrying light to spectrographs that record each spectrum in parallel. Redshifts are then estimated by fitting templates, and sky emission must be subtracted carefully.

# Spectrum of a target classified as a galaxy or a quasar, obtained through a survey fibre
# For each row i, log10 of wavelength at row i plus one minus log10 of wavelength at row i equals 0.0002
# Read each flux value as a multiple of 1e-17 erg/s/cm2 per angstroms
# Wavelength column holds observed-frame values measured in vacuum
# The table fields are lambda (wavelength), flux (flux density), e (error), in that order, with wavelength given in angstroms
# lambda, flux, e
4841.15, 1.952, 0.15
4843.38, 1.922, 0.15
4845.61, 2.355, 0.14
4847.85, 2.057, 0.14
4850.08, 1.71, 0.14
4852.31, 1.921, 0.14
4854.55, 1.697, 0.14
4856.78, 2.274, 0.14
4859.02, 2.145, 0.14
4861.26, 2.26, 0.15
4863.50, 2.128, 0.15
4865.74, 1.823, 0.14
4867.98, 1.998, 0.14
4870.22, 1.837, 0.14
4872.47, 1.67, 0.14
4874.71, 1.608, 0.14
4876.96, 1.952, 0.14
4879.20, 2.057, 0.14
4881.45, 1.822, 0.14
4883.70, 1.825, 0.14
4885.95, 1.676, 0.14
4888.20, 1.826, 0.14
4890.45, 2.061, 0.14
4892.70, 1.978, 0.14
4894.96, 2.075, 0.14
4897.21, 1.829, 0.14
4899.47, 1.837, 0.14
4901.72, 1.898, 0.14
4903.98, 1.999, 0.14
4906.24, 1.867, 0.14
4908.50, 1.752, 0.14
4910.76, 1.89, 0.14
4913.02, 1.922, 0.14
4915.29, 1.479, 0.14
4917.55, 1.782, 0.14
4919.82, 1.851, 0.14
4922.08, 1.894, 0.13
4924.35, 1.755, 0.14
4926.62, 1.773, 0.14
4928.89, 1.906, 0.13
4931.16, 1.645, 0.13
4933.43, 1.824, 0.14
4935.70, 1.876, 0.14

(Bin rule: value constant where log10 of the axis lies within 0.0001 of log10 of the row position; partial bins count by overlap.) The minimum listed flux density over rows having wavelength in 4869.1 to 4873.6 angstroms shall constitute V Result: 1.67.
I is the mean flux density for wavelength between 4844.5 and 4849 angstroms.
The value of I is 2.2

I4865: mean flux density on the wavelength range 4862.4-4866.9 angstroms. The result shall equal 1.98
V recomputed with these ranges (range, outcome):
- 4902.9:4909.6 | 1.752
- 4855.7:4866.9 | 1.823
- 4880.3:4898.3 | 1.676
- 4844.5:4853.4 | 1.71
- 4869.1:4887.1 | 1.608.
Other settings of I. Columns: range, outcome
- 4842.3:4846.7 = 2.14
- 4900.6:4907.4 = 1.92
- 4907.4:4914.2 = 1.85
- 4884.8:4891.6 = 1.86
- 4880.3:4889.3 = 1.79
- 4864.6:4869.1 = 1.91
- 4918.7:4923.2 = 1.88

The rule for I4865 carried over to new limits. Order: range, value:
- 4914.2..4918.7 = 1.63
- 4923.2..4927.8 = 1.76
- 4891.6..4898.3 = 1.96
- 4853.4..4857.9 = 1.99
